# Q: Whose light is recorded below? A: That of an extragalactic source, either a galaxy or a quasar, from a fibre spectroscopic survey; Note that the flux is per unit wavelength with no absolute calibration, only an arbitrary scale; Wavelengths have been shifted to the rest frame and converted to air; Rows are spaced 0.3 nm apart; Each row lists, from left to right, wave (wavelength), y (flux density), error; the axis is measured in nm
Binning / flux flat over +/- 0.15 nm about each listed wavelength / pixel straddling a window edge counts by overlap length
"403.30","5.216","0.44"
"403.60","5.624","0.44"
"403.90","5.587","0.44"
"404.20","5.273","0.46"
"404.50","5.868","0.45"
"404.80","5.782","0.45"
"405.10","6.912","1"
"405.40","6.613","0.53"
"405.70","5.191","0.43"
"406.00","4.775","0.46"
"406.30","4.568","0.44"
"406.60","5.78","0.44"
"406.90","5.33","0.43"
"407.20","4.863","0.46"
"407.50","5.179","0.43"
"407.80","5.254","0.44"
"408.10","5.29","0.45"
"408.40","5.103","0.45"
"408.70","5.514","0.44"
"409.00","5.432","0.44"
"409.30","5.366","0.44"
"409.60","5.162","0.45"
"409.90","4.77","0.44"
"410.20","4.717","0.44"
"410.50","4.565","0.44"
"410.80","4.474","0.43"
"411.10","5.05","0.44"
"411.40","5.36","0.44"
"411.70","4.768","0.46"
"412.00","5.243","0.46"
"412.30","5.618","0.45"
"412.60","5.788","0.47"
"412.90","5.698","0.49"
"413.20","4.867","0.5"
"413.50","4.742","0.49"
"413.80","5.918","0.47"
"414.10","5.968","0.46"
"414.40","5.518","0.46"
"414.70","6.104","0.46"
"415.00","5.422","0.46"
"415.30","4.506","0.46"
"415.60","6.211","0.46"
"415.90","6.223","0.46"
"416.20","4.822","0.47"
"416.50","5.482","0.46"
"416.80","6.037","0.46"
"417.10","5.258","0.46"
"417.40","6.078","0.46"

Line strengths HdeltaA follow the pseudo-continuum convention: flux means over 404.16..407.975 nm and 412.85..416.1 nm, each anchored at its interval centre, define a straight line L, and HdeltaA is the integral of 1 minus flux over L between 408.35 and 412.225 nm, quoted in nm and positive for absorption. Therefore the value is 0.33 nm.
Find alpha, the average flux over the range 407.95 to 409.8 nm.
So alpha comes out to 5.3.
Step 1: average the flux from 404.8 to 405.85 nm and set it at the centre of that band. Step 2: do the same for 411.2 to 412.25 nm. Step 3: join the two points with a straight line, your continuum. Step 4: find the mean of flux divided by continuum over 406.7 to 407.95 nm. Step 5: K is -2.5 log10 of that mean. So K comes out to 0.13 mag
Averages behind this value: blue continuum 6.17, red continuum 5.17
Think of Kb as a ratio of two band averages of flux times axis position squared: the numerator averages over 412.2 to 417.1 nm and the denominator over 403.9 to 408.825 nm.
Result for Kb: 1.06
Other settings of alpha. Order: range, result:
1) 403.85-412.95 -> 5.31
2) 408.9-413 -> 5.13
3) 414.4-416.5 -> 5.54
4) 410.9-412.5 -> 5.2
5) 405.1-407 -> 5.5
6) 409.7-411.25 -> 4.73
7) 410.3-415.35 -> 5.28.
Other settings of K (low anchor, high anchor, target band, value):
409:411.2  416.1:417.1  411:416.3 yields -0.049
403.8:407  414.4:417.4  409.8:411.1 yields 0.196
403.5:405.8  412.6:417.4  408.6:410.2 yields 0.106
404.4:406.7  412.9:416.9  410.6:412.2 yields 0.123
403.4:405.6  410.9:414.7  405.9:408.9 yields 0.111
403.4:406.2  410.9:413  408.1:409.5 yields 0.031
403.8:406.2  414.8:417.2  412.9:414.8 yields 0.007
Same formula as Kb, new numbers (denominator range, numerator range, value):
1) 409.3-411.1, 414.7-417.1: 1.18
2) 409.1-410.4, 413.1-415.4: 1.11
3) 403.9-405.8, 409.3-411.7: 0.85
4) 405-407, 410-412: 0.89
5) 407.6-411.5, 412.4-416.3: 1.12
